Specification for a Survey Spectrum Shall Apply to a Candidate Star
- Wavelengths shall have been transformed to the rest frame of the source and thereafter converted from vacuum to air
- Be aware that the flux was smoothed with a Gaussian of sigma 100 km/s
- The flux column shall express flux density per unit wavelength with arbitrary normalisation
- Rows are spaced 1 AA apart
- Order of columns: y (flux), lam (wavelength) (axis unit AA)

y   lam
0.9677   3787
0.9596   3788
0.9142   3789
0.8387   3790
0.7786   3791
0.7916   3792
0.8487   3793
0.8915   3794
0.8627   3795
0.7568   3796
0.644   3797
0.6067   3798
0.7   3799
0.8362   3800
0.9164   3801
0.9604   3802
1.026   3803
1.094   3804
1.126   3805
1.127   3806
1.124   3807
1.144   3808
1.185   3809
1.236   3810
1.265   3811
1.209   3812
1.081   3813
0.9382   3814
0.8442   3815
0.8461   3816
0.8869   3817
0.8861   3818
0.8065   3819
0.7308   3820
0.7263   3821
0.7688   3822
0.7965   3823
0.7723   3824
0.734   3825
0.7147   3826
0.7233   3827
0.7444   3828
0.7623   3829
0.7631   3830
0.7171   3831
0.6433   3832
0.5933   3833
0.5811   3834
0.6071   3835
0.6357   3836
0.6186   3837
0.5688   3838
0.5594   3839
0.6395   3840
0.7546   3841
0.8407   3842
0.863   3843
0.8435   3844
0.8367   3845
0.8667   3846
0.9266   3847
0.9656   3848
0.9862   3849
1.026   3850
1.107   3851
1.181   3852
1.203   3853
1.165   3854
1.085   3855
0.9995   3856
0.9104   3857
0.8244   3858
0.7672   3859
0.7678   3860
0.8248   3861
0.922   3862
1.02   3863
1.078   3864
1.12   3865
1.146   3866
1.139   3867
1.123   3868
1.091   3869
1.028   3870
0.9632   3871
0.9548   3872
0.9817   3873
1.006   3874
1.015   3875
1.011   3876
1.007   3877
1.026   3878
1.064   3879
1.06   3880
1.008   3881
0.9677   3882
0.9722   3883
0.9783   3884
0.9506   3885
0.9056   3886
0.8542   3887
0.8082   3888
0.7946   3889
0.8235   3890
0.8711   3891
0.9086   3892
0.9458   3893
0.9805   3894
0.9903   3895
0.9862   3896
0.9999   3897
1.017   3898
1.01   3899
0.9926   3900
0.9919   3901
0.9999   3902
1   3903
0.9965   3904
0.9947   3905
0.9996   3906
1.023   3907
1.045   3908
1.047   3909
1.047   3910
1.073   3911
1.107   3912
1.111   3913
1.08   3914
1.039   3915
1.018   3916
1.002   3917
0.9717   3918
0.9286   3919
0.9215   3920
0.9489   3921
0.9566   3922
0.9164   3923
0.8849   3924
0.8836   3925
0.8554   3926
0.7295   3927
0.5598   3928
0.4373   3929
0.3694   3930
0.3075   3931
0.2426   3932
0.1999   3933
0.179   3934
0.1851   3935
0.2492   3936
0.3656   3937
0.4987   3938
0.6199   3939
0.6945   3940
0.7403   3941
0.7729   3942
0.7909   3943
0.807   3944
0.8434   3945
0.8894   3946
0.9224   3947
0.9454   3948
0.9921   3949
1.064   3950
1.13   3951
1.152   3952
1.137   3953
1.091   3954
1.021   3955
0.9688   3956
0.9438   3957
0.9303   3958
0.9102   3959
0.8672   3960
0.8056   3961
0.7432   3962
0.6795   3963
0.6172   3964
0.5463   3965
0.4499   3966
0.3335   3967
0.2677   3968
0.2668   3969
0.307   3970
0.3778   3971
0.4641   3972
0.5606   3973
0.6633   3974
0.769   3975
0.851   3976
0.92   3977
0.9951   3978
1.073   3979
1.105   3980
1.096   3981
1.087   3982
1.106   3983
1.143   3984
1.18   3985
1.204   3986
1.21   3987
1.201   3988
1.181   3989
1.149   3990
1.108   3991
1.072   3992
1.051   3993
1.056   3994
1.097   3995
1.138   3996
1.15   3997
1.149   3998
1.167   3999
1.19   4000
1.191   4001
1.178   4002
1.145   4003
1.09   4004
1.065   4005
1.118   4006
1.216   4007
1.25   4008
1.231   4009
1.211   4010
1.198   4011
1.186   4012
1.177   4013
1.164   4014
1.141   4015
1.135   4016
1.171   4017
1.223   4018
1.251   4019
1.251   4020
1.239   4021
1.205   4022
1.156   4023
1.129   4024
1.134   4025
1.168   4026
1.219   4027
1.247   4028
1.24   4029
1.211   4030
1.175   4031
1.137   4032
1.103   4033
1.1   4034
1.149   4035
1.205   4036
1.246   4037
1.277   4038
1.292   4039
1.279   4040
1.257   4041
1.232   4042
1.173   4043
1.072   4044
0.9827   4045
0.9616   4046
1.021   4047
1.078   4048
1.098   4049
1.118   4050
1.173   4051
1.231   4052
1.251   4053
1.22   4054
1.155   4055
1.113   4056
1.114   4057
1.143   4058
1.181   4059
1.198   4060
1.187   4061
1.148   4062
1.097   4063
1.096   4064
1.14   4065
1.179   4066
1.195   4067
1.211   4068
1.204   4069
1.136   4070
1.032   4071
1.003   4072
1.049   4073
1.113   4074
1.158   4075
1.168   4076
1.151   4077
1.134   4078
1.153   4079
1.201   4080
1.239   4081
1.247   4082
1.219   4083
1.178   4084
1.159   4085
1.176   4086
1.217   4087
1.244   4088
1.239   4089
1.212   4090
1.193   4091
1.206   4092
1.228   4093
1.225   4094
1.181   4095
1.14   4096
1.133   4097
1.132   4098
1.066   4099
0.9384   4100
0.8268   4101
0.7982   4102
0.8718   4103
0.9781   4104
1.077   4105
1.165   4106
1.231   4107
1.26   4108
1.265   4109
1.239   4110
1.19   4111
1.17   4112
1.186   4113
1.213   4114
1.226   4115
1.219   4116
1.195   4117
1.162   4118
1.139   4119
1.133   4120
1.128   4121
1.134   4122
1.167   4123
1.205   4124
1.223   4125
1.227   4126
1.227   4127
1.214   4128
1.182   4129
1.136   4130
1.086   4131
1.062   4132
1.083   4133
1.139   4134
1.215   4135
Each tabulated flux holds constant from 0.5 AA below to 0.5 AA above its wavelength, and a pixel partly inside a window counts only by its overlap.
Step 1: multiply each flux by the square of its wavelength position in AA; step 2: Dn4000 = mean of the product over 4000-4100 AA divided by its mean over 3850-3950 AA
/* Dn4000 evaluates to 1.41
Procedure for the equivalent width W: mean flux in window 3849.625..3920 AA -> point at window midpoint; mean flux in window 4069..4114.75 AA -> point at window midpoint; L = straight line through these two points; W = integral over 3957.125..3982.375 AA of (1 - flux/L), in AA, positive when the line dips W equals 8.3 AA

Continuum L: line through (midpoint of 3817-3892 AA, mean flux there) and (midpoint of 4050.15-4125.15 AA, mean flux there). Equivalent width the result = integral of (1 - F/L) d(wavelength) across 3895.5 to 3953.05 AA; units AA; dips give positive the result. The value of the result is 7.5 AA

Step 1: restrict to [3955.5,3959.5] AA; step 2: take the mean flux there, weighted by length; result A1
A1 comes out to 0.938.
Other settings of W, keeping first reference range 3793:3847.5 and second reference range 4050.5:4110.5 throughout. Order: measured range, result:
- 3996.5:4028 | -3.3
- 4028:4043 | -1.6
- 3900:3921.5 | -1.6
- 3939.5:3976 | 8.6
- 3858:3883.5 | -2.8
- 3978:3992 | -1.4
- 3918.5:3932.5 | 3.7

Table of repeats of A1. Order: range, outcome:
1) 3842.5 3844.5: 0.853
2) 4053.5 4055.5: 1.19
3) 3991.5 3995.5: 1.07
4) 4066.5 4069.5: 1.2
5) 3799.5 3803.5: 0.935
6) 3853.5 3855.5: 1.12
